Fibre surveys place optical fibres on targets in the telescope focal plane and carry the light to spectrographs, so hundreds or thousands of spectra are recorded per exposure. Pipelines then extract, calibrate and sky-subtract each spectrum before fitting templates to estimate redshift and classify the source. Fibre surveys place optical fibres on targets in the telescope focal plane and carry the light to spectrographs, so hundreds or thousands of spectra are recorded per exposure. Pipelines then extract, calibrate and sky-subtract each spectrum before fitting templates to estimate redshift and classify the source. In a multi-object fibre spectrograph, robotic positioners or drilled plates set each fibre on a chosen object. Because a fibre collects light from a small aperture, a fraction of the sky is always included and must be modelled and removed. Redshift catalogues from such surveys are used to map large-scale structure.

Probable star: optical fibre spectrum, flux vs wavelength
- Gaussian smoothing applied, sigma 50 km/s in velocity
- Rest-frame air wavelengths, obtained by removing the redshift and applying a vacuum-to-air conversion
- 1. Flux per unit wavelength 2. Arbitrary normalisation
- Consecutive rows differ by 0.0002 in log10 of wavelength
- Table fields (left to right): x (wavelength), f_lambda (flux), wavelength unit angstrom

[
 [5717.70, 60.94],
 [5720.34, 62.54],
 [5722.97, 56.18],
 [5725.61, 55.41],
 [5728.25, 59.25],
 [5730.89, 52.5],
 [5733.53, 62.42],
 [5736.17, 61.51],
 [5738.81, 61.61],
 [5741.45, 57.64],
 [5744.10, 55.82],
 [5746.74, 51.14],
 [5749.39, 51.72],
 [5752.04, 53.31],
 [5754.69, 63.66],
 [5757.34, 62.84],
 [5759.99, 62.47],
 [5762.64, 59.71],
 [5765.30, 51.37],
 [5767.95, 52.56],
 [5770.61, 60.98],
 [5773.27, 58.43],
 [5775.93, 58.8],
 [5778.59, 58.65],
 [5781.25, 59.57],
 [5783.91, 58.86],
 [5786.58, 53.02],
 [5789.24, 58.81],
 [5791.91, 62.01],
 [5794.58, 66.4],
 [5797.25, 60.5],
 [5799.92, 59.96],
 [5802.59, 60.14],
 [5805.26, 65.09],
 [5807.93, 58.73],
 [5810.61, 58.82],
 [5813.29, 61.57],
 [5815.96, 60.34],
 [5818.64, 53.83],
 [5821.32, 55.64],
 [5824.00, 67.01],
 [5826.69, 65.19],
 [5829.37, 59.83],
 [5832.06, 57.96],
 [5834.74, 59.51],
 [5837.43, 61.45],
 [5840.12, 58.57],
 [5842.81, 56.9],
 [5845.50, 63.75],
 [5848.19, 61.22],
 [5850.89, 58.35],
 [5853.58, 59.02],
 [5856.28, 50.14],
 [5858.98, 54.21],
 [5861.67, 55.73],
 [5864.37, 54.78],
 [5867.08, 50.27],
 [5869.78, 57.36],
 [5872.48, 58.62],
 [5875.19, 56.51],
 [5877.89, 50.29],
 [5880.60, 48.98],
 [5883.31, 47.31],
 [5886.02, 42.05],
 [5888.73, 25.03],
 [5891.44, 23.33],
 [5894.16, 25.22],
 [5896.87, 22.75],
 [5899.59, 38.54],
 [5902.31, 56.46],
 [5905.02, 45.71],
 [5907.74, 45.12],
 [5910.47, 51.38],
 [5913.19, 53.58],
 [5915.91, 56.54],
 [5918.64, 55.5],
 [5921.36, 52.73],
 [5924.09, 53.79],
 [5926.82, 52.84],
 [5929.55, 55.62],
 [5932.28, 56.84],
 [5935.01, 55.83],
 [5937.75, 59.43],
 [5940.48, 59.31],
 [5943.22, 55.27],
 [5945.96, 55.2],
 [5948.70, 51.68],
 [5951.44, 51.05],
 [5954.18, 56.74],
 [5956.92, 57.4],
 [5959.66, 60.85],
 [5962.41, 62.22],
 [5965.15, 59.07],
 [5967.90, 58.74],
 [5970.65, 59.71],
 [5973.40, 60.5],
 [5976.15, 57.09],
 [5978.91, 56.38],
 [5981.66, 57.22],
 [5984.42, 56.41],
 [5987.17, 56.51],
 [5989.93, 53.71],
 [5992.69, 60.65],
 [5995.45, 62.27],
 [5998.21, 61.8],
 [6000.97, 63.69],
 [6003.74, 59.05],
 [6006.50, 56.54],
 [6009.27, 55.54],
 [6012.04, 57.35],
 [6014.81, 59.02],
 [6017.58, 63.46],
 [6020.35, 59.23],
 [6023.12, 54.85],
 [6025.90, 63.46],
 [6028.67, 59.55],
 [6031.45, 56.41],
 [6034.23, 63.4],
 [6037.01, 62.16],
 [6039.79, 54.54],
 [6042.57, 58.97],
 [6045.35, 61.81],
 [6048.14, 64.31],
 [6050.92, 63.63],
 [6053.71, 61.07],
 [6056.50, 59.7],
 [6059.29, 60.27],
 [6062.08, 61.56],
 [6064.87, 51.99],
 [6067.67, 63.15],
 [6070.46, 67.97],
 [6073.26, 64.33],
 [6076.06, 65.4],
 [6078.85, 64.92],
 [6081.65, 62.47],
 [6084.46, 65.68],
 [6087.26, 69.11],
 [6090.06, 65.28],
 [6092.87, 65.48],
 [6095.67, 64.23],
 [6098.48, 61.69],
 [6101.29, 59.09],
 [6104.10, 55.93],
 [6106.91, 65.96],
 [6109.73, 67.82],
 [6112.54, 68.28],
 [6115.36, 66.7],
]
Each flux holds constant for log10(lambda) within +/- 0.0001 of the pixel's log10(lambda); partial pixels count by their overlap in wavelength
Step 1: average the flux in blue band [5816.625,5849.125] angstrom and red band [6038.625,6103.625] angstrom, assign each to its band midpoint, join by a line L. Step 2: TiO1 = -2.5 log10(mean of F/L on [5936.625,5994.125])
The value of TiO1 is 0.07 mag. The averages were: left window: 60.1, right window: 62.4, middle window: 57.4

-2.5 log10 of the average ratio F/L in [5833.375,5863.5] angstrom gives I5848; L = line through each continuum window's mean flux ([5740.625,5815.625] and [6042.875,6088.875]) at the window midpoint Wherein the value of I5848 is 0.03 mag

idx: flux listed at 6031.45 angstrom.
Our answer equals 56.41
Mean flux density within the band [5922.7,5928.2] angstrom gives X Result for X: 53.3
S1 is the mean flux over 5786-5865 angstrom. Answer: 59.4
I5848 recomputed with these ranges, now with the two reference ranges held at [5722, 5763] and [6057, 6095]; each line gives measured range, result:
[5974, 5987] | 0.09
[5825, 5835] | -0.03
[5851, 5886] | 0.13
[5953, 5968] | 0.04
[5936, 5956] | 0.11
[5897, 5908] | 0.35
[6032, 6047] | 0.05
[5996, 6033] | 0.06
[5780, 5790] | 0.02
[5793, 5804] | -0.05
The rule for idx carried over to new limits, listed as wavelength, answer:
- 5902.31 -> 56.46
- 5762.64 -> 59.71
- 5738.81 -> 61.61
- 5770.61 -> 60.98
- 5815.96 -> 60.34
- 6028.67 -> 59.55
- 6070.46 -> 67.97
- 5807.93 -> 58.73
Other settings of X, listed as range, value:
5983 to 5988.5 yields 56.5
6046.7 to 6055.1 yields 63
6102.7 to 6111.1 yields 63.2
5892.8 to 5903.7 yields 35.8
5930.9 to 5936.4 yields 56.3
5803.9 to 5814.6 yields 61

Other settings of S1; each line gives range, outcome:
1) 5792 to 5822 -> 60.3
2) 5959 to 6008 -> 59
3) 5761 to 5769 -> 55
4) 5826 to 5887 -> 56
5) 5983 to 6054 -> 59.6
